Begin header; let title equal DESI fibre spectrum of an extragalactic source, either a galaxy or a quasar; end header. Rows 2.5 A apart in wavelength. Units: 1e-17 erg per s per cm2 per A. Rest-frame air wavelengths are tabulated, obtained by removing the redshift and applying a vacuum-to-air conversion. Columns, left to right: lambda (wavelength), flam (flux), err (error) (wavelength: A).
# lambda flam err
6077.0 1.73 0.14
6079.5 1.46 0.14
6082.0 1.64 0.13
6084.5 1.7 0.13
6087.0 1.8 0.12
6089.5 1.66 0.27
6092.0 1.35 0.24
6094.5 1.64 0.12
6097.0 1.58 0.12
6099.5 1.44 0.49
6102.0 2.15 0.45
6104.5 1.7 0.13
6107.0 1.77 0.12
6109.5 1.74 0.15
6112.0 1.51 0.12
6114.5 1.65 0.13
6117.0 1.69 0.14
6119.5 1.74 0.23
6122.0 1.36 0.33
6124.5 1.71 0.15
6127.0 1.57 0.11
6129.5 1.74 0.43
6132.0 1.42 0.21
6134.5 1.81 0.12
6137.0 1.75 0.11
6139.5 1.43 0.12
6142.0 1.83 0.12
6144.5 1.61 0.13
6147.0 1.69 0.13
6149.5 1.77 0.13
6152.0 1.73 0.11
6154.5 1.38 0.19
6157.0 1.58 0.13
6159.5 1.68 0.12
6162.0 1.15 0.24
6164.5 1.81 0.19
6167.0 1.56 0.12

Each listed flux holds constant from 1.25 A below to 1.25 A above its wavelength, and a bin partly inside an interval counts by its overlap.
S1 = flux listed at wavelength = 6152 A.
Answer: 1.73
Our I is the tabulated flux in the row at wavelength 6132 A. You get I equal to 1.42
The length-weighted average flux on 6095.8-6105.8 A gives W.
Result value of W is 1.72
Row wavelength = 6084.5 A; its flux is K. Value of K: 1.7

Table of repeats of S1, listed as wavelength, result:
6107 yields 1.77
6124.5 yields 1.71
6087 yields 1.8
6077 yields 1.73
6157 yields 1.58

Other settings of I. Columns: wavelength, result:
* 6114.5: 1.65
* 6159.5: 1.68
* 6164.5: 1.81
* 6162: 1.15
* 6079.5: 1.46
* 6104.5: 1.7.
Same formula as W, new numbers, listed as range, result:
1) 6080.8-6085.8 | 1.67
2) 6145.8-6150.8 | 1.73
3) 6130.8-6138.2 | 1.66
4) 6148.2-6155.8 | 1.63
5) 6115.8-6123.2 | 1.6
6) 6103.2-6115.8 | 1.68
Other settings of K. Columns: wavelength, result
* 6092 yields 1.35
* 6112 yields 1.51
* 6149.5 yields 1.77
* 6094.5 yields 1.64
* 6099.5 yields 1.44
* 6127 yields 1.57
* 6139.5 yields 1.43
